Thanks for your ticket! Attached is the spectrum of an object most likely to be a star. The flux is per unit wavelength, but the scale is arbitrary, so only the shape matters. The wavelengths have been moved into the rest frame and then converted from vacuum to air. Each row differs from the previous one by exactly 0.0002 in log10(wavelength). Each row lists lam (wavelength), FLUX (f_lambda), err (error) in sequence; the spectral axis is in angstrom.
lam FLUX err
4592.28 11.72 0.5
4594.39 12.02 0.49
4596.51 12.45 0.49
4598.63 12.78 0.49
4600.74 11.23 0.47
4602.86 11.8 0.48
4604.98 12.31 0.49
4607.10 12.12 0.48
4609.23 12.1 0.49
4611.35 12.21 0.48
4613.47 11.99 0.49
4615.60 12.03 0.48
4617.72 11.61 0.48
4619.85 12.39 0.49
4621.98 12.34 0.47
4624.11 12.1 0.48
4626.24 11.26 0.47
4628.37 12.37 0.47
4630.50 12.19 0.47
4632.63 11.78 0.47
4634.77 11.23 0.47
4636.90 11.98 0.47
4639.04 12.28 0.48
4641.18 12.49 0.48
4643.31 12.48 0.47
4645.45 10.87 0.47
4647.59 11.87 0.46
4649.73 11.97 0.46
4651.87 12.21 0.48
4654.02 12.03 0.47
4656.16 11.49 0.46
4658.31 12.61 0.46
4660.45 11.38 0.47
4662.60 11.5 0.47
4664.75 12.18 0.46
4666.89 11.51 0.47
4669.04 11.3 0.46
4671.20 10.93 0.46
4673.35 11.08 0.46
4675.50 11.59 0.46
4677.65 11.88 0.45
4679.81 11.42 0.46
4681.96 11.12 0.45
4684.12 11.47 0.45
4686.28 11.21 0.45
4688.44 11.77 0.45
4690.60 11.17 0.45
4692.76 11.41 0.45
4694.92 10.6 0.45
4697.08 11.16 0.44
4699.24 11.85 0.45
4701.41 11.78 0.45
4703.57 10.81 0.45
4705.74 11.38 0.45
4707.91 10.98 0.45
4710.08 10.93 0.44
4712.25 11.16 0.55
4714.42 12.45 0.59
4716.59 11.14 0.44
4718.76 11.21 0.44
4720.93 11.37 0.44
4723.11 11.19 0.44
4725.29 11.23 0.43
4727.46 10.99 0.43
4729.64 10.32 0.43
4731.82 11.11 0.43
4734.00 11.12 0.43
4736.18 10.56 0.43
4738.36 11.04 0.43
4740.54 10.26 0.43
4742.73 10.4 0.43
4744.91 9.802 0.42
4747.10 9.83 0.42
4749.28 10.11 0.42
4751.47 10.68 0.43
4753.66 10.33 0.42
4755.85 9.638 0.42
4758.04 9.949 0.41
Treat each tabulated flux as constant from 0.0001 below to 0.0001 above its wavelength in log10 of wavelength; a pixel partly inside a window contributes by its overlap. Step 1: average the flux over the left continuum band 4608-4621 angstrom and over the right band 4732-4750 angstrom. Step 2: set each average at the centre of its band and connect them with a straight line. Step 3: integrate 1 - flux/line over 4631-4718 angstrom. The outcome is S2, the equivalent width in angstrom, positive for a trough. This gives -2.2 angstrom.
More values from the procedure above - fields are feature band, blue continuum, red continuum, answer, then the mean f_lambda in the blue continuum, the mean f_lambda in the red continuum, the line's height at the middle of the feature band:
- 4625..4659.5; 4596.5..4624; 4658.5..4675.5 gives -0.57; 12.1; 11.5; 11.8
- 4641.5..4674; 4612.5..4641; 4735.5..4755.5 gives -0.50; 12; 10.3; 11.5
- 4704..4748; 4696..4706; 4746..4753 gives -0.55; 11.4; 10.2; 10.8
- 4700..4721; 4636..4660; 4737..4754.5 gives -0.78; 12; 10.3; 10.9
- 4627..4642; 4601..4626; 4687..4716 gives -0.20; 12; 11.3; 11.9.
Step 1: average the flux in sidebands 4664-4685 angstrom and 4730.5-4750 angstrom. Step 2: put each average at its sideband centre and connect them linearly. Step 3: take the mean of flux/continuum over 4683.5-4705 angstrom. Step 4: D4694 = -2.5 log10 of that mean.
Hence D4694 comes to -0.017 mag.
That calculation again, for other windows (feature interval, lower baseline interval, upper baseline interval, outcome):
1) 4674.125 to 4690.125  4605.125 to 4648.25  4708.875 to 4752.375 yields -0.01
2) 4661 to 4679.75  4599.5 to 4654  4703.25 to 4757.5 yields 0.00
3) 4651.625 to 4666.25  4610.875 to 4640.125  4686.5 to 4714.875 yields -0.02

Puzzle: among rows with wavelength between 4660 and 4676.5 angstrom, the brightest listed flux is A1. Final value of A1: 12.18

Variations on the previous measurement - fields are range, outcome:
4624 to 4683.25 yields 12.61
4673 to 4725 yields 12.45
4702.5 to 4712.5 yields 11.38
